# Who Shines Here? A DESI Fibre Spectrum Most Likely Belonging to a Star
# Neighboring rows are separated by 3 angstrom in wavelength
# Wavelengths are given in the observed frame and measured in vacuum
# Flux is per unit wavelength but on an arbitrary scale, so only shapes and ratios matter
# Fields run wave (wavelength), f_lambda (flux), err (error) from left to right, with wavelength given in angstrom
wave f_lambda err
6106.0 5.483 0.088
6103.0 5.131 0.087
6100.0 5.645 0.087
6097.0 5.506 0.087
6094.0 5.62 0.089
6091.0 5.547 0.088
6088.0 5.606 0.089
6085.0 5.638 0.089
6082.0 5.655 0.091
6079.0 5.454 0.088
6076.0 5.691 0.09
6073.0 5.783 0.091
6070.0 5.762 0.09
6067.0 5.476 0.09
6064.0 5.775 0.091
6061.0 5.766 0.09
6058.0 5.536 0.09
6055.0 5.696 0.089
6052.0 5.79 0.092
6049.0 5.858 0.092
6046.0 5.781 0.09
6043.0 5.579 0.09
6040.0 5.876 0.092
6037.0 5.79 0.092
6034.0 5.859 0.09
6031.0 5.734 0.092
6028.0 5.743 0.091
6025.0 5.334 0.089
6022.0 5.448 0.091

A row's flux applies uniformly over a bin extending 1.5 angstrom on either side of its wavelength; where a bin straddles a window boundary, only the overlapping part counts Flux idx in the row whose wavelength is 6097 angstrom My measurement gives 5.506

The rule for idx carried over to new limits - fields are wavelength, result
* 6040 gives 5.876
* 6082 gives 5.655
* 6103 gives 5.131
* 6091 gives 5.547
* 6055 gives 5.696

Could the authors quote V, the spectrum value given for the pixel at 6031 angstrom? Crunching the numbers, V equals 5.734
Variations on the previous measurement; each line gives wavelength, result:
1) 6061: 5.766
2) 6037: 5.79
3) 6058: 5.536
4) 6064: 5.775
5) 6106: 5.483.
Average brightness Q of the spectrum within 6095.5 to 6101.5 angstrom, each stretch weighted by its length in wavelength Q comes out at 5.58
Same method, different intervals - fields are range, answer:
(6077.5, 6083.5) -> 5.55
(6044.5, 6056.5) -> 5.78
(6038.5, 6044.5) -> 5.73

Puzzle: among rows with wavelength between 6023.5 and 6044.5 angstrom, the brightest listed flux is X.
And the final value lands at 5.876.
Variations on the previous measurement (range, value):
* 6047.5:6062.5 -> 5.858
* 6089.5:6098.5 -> 5.62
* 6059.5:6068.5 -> 5.775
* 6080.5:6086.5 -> 5.655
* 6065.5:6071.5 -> 5.762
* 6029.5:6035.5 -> 5.859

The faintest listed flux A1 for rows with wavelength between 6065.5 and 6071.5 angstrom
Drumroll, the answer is 5.476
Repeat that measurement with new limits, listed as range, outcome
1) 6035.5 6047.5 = 5.579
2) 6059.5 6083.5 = 5.454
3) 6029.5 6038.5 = 5.734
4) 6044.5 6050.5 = 5.781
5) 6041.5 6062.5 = 5.536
